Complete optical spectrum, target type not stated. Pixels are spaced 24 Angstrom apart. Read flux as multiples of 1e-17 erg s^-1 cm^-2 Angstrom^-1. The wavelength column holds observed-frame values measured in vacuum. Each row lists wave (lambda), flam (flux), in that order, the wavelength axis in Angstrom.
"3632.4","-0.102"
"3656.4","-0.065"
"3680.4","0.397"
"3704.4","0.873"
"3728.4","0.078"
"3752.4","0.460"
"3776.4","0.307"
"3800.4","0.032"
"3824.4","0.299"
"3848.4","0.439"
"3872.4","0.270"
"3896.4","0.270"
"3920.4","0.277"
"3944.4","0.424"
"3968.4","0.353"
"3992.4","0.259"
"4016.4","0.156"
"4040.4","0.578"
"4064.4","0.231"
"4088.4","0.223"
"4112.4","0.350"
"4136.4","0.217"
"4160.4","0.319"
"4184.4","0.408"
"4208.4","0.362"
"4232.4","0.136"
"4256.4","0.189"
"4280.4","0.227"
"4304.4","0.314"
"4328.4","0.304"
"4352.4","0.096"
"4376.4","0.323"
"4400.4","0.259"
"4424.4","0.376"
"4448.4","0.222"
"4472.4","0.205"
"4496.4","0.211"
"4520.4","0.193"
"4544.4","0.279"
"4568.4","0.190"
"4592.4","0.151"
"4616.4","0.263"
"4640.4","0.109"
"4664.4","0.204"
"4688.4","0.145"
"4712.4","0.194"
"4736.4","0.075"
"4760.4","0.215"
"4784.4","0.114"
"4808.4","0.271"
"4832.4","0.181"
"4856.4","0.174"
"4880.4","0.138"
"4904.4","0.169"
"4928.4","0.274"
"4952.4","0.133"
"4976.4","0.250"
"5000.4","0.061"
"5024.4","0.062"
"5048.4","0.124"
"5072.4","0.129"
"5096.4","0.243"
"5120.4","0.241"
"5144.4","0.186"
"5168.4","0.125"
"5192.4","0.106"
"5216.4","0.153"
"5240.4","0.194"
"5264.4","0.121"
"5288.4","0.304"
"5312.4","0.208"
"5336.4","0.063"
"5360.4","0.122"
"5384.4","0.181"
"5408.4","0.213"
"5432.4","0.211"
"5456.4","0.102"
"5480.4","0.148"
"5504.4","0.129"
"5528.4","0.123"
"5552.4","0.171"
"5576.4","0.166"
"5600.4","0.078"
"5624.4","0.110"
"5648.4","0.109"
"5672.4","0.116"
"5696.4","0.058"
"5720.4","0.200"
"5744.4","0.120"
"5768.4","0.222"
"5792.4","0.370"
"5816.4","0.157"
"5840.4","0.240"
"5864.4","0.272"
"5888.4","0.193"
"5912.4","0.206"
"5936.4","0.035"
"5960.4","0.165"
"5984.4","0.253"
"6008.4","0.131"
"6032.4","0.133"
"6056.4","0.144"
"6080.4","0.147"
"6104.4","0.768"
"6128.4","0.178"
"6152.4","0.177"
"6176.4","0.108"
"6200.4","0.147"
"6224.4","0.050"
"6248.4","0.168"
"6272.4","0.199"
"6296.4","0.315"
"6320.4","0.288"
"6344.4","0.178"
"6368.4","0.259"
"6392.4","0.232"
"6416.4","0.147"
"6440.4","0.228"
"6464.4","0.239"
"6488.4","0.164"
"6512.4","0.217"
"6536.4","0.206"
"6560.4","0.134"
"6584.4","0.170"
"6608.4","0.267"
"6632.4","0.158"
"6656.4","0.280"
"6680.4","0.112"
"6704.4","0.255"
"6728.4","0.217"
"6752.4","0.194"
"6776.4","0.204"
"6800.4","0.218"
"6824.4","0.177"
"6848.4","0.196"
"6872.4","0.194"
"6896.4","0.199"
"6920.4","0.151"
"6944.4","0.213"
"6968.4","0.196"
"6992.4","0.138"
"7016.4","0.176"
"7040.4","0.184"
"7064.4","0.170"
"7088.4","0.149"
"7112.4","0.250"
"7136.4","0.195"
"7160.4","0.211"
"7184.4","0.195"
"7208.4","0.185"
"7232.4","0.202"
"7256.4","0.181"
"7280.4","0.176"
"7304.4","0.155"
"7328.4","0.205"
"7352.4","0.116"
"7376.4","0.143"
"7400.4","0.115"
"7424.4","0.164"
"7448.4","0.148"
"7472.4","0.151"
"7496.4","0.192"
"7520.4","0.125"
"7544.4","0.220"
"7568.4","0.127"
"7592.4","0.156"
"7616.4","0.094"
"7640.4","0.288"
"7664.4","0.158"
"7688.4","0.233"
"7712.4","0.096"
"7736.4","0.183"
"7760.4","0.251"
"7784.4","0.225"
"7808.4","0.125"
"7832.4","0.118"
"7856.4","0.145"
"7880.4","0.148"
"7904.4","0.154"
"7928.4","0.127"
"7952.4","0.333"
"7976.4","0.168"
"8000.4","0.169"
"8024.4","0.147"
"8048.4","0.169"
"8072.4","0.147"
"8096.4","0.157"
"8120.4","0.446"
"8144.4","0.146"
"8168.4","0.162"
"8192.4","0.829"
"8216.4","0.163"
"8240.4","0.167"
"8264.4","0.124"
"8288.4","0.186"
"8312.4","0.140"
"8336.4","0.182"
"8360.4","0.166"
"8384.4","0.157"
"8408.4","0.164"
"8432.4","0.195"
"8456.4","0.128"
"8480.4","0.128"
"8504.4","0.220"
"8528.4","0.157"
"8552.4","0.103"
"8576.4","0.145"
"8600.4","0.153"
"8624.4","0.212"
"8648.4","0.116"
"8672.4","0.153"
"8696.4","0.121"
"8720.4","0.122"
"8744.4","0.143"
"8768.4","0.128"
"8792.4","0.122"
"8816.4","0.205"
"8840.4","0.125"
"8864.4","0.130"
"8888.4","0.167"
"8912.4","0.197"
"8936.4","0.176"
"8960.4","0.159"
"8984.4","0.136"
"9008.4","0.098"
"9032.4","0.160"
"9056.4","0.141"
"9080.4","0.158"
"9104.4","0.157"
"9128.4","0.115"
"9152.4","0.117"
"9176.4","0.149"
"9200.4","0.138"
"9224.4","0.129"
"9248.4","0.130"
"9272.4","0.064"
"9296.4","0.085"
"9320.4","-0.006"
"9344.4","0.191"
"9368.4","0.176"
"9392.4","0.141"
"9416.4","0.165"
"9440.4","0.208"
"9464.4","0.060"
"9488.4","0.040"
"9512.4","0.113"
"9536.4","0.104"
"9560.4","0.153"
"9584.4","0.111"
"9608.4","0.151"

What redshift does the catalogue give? 0.64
